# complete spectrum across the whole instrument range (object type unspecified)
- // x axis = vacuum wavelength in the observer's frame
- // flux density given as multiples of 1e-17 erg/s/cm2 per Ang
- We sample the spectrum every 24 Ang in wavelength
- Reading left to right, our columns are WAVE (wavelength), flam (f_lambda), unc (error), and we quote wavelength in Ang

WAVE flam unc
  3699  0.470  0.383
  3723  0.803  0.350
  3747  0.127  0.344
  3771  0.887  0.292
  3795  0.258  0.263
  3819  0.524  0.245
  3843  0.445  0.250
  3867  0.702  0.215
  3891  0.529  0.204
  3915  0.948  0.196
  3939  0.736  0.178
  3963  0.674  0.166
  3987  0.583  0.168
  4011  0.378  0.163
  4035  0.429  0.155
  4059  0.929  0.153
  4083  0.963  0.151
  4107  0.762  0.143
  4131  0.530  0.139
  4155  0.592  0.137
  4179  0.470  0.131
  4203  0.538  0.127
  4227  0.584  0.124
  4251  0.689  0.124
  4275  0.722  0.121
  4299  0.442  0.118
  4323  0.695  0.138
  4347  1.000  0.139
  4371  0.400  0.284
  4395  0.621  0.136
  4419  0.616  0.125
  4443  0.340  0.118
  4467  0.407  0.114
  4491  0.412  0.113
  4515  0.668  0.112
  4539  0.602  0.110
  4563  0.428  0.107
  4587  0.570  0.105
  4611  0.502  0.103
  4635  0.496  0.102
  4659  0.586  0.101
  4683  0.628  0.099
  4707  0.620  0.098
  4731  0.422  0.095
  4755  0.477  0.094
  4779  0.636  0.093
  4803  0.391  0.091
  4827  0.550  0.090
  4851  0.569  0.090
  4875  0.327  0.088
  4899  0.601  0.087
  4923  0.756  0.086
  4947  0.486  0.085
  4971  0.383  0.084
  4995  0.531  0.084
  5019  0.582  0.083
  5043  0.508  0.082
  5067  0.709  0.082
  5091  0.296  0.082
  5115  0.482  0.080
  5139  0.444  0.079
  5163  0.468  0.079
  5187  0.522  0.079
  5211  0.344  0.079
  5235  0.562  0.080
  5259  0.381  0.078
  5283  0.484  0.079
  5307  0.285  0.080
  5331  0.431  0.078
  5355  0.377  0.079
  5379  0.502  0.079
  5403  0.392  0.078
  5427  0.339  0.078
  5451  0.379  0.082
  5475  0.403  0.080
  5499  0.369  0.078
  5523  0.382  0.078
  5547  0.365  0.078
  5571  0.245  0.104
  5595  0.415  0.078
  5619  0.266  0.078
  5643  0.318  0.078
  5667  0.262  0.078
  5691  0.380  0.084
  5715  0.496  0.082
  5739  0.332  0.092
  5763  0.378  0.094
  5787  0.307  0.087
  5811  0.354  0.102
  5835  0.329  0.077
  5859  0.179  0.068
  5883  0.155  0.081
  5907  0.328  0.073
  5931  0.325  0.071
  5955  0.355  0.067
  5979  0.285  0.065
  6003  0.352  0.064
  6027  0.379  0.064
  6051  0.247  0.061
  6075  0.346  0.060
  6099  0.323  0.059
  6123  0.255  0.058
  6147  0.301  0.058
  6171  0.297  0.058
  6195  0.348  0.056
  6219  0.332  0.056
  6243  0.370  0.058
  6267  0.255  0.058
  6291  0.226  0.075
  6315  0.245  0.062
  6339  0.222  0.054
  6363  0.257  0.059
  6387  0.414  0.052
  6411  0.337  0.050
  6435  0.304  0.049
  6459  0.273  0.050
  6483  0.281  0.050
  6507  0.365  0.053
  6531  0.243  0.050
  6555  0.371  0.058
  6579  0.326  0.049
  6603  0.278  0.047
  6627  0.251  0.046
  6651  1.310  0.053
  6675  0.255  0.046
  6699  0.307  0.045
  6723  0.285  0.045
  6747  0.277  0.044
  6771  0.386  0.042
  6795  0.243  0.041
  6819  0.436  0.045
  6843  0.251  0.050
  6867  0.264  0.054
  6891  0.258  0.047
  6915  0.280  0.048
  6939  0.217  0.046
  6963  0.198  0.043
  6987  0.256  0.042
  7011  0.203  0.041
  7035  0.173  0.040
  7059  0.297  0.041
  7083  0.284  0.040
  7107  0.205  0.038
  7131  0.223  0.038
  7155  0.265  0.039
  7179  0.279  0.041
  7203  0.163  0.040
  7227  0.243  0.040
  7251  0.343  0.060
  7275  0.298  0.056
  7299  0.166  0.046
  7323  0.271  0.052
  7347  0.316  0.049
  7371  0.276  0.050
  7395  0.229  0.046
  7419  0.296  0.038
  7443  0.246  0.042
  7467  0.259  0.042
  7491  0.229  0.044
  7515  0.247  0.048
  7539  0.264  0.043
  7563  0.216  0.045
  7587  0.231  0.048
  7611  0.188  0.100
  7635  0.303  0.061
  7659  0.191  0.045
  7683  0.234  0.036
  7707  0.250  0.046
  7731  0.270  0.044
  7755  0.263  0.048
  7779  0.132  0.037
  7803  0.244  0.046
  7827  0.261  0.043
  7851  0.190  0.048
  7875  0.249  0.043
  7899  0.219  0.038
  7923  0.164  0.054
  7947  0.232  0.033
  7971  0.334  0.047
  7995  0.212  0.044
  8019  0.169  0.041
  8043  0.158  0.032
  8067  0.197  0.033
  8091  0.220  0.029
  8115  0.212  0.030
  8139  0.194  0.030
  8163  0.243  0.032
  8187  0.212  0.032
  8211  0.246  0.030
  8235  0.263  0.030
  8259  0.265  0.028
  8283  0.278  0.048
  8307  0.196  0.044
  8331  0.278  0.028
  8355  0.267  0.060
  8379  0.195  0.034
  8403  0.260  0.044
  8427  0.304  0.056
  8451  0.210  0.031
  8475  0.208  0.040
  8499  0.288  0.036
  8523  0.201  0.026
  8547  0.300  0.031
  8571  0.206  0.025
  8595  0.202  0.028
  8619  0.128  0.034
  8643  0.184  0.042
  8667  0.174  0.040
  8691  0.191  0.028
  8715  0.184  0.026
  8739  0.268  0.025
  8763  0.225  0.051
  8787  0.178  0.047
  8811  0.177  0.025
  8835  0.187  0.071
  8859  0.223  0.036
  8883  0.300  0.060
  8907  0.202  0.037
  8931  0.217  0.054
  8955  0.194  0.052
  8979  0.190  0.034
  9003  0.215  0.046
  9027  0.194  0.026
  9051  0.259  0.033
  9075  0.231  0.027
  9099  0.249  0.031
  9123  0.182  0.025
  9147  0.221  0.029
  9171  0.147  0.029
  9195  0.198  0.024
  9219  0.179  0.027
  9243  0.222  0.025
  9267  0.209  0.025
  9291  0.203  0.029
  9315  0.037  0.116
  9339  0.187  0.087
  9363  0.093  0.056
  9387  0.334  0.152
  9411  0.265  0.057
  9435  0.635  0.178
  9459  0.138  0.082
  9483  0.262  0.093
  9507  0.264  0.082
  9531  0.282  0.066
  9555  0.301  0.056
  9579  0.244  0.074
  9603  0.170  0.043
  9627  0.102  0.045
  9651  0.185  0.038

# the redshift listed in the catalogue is 0.014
